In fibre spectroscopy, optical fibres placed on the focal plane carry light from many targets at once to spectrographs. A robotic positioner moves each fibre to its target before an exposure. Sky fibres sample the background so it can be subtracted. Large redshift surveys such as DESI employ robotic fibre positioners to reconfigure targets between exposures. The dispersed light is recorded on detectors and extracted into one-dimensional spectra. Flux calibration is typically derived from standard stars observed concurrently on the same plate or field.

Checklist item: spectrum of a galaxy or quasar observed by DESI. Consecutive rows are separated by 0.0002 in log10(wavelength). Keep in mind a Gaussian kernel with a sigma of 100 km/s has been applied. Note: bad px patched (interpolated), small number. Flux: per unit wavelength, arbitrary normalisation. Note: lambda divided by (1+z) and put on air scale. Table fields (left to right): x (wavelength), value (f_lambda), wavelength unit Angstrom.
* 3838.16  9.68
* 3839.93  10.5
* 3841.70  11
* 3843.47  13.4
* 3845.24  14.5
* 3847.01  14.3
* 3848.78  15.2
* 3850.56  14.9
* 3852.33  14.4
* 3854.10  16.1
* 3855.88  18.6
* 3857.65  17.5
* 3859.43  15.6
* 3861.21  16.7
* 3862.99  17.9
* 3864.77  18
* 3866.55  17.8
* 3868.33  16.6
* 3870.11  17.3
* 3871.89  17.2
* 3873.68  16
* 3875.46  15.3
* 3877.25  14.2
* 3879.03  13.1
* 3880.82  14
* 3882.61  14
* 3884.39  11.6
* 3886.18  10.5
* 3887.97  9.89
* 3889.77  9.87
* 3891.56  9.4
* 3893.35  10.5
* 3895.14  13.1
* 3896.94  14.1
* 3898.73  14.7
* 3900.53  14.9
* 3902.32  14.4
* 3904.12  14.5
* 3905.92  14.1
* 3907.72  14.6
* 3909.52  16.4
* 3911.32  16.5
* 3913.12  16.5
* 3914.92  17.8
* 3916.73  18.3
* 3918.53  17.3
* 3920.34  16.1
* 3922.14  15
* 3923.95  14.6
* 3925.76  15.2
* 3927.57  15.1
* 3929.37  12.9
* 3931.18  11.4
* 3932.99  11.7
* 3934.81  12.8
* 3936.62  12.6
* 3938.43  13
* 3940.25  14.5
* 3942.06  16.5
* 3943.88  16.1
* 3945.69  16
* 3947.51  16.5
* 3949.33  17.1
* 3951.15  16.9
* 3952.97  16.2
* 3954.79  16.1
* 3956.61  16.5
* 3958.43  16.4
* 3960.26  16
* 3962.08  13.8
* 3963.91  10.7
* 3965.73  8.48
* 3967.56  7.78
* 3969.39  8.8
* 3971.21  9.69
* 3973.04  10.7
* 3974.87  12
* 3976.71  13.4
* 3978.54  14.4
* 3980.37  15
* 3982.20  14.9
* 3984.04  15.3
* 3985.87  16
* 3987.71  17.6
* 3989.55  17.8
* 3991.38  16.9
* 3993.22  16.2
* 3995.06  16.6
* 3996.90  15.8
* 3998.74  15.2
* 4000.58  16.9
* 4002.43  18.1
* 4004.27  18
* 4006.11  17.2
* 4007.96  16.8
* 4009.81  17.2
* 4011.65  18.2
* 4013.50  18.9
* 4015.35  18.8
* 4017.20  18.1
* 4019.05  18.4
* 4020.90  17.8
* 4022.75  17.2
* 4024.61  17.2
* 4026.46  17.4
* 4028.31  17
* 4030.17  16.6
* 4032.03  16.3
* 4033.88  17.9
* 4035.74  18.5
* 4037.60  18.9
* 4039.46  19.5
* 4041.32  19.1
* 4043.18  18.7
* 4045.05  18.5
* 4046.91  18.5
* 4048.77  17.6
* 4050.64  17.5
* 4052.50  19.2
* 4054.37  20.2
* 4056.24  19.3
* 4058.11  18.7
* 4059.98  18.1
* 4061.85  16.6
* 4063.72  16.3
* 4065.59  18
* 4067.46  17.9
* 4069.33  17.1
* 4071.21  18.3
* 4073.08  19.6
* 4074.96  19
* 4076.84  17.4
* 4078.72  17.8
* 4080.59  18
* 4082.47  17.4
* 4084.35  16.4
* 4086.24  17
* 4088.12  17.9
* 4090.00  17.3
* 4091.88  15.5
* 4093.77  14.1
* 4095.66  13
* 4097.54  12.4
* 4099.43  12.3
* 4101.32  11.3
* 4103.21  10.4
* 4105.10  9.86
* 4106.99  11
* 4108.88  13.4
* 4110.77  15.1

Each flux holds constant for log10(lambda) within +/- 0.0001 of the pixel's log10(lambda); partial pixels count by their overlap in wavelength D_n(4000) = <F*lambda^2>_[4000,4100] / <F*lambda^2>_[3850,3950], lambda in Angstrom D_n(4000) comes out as 1.27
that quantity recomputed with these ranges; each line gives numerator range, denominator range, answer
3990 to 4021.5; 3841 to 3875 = 1.17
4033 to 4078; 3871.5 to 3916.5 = 1.43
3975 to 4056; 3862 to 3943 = 1.27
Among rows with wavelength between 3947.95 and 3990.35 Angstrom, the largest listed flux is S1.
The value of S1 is 17.8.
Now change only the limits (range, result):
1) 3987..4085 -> 20.2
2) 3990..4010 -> 18.1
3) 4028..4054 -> 19.5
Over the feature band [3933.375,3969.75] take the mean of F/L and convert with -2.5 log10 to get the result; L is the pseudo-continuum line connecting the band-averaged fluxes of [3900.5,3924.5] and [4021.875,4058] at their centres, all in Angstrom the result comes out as 0.17 mag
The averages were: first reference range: 15.8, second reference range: 18.2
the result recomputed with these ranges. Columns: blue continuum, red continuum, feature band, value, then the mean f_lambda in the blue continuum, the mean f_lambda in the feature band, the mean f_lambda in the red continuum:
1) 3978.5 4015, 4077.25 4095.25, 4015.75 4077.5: -0.084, 16.7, 18.1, 16.7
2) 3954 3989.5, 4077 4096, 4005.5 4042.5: -0.199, 13.4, 17.9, 16.6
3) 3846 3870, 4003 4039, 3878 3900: 0.347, 16.5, 12.1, 17.7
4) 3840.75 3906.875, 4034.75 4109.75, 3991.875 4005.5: -0.057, 14.5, 16.7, 16.7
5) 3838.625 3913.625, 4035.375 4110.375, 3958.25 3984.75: 0.248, 14.5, 12.4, 16.7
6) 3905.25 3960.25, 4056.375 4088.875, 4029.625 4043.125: -0.064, 15.4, 18.2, 17.8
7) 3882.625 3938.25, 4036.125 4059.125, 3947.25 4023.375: 0.076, 13.9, 15.5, 18.8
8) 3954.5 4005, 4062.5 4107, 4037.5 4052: -0.213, 14.4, 18.5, 15.7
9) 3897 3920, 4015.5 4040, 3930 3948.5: 0.157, 15.8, 14.1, 17.8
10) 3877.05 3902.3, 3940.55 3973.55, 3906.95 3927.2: -0.234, 12.4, 16.2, 13.9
